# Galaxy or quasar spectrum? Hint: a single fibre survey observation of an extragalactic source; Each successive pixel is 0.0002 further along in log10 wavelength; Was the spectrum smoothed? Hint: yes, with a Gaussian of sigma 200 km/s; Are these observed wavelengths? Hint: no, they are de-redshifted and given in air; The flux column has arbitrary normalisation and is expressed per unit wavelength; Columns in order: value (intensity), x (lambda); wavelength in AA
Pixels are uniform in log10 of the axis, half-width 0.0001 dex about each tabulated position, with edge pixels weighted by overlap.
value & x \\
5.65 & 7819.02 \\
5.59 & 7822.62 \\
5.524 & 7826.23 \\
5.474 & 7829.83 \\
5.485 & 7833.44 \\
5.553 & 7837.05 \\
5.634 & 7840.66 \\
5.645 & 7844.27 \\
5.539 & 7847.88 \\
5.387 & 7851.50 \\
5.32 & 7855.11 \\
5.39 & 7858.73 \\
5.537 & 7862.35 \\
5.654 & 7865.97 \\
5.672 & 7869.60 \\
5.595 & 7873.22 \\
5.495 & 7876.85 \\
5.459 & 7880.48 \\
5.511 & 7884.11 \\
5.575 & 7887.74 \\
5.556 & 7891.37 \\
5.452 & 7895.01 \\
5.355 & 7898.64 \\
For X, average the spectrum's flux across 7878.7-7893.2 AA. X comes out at 5.53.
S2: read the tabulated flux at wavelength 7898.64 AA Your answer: 5.355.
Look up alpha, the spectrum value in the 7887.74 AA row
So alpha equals 5.575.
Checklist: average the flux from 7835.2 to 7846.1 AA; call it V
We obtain 5.61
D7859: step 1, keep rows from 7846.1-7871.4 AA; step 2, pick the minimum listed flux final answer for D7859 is 5.32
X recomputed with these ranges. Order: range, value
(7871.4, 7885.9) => 5.52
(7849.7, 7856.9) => 5.36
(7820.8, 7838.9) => 5.52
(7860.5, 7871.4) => 5.62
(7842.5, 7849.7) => 5.59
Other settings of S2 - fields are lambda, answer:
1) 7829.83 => 5.474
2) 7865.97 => 5.654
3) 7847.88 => 5.539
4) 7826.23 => 5.524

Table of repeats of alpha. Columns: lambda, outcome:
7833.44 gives 5.485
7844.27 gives 5.645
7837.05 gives 5.553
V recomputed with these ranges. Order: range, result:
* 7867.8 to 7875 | 5.64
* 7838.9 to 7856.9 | 5.51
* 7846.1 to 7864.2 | 5.44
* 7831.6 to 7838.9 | 5.52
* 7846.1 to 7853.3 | 5.46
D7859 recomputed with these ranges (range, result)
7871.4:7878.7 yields 5.495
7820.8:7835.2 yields 5.474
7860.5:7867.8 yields 5.537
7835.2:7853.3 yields 5.387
